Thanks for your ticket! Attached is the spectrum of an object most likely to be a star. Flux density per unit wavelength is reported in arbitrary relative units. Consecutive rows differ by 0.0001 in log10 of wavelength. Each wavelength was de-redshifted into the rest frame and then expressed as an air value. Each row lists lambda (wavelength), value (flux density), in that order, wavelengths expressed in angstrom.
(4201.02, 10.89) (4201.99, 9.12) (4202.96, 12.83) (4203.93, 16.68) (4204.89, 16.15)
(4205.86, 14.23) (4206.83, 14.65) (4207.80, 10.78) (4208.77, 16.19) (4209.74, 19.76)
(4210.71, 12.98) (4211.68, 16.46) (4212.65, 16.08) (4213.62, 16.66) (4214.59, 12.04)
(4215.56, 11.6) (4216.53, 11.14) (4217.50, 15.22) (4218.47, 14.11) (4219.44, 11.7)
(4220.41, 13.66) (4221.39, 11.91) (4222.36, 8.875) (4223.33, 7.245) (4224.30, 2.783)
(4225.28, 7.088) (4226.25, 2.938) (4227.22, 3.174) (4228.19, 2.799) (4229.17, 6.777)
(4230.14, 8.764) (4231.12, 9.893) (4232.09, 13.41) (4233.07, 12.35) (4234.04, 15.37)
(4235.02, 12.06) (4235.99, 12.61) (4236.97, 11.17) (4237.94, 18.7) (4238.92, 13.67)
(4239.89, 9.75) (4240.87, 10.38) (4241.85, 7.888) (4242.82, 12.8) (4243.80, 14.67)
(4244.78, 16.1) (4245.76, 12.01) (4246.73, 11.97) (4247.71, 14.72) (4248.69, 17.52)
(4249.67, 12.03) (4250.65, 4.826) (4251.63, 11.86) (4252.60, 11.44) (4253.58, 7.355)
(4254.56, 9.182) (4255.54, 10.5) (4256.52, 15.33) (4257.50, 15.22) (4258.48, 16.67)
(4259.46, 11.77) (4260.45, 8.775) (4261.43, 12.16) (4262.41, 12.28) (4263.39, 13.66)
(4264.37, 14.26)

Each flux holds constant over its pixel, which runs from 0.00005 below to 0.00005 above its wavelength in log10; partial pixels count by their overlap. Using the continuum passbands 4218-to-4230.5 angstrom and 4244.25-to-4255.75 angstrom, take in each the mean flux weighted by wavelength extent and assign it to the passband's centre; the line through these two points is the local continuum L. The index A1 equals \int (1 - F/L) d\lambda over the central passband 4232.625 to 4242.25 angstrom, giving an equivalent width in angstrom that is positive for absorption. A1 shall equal -2.7 angstrom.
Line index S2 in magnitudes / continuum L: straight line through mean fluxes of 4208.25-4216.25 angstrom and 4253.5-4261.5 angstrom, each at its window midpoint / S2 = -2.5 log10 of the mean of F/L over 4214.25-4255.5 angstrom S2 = 0.24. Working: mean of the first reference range 15.1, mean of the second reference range 12.1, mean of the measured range 10.8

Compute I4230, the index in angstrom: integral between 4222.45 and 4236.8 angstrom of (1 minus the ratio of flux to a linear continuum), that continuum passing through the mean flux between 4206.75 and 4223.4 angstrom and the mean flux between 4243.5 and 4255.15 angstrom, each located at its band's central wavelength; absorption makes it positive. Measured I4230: 4.8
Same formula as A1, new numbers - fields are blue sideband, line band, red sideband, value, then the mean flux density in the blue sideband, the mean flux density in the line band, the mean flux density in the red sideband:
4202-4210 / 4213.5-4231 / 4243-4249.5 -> 6.4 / 14.7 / 9.22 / 14.3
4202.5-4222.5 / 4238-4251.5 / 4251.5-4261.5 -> 0.1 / 14.1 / 12.4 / 11.8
